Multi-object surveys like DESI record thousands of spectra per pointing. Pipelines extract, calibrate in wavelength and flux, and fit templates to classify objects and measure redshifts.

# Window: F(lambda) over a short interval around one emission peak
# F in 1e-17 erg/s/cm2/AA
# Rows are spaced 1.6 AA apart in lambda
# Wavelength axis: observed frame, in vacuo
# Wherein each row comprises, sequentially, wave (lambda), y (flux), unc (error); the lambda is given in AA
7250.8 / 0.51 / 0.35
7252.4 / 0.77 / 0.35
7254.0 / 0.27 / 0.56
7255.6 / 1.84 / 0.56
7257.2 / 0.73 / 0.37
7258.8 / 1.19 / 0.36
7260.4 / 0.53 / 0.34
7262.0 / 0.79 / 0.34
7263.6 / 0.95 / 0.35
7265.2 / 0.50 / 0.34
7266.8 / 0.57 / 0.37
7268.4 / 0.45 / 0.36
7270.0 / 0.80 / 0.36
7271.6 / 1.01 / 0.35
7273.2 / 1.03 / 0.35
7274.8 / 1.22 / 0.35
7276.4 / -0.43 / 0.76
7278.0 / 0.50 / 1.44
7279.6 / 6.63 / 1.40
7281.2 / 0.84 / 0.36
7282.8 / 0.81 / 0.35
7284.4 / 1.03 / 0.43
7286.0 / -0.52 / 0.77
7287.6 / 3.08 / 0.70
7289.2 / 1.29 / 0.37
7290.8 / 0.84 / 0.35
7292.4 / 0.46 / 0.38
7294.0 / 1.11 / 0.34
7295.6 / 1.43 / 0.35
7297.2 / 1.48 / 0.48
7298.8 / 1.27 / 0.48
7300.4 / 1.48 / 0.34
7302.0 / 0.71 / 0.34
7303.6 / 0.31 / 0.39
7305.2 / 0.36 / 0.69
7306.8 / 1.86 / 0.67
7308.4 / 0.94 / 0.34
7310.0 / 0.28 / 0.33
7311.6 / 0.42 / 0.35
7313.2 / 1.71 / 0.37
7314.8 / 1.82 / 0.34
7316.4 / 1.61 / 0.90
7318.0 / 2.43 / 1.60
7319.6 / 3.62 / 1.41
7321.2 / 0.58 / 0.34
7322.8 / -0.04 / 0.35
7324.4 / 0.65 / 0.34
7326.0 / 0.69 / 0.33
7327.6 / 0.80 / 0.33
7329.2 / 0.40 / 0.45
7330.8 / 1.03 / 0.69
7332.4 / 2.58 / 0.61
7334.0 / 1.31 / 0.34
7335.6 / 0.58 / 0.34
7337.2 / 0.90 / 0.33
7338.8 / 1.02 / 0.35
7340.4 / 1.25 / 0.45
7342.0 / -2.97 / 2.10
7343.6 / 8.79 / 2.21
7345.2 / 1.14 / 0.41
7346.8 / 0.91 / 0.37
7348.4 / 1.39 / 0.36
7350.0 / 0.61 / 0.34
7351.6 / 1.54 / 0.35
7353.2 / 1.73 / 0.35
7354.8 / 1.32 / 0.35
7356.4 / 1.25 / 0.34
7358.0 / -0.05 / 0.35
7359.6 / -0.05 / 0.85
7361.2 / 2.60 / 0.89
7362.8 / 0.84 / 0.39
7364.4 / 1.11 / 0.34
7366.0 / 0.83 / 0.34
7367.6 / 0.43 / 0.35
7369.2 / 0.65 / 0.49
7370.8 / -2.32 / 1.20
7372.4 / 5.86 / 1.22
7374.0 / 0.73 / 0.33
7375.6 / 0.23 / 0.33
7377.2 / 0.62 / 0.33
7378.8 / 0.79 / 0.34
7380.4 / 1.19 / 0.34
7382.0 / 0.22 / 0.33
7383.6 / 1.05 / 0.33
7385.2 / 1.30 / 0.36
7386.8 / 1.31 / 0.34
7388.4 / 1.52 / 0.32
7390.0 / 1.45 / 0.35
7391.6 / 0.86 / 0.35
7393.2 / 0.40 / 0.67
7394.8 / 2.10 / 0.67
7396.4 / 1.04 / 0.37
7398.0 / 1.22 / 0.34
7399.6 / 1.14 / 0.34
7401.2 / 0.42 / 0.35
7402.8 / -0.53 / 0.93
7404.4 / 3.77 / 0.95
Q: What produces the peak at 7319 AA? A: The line H-beta 4861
